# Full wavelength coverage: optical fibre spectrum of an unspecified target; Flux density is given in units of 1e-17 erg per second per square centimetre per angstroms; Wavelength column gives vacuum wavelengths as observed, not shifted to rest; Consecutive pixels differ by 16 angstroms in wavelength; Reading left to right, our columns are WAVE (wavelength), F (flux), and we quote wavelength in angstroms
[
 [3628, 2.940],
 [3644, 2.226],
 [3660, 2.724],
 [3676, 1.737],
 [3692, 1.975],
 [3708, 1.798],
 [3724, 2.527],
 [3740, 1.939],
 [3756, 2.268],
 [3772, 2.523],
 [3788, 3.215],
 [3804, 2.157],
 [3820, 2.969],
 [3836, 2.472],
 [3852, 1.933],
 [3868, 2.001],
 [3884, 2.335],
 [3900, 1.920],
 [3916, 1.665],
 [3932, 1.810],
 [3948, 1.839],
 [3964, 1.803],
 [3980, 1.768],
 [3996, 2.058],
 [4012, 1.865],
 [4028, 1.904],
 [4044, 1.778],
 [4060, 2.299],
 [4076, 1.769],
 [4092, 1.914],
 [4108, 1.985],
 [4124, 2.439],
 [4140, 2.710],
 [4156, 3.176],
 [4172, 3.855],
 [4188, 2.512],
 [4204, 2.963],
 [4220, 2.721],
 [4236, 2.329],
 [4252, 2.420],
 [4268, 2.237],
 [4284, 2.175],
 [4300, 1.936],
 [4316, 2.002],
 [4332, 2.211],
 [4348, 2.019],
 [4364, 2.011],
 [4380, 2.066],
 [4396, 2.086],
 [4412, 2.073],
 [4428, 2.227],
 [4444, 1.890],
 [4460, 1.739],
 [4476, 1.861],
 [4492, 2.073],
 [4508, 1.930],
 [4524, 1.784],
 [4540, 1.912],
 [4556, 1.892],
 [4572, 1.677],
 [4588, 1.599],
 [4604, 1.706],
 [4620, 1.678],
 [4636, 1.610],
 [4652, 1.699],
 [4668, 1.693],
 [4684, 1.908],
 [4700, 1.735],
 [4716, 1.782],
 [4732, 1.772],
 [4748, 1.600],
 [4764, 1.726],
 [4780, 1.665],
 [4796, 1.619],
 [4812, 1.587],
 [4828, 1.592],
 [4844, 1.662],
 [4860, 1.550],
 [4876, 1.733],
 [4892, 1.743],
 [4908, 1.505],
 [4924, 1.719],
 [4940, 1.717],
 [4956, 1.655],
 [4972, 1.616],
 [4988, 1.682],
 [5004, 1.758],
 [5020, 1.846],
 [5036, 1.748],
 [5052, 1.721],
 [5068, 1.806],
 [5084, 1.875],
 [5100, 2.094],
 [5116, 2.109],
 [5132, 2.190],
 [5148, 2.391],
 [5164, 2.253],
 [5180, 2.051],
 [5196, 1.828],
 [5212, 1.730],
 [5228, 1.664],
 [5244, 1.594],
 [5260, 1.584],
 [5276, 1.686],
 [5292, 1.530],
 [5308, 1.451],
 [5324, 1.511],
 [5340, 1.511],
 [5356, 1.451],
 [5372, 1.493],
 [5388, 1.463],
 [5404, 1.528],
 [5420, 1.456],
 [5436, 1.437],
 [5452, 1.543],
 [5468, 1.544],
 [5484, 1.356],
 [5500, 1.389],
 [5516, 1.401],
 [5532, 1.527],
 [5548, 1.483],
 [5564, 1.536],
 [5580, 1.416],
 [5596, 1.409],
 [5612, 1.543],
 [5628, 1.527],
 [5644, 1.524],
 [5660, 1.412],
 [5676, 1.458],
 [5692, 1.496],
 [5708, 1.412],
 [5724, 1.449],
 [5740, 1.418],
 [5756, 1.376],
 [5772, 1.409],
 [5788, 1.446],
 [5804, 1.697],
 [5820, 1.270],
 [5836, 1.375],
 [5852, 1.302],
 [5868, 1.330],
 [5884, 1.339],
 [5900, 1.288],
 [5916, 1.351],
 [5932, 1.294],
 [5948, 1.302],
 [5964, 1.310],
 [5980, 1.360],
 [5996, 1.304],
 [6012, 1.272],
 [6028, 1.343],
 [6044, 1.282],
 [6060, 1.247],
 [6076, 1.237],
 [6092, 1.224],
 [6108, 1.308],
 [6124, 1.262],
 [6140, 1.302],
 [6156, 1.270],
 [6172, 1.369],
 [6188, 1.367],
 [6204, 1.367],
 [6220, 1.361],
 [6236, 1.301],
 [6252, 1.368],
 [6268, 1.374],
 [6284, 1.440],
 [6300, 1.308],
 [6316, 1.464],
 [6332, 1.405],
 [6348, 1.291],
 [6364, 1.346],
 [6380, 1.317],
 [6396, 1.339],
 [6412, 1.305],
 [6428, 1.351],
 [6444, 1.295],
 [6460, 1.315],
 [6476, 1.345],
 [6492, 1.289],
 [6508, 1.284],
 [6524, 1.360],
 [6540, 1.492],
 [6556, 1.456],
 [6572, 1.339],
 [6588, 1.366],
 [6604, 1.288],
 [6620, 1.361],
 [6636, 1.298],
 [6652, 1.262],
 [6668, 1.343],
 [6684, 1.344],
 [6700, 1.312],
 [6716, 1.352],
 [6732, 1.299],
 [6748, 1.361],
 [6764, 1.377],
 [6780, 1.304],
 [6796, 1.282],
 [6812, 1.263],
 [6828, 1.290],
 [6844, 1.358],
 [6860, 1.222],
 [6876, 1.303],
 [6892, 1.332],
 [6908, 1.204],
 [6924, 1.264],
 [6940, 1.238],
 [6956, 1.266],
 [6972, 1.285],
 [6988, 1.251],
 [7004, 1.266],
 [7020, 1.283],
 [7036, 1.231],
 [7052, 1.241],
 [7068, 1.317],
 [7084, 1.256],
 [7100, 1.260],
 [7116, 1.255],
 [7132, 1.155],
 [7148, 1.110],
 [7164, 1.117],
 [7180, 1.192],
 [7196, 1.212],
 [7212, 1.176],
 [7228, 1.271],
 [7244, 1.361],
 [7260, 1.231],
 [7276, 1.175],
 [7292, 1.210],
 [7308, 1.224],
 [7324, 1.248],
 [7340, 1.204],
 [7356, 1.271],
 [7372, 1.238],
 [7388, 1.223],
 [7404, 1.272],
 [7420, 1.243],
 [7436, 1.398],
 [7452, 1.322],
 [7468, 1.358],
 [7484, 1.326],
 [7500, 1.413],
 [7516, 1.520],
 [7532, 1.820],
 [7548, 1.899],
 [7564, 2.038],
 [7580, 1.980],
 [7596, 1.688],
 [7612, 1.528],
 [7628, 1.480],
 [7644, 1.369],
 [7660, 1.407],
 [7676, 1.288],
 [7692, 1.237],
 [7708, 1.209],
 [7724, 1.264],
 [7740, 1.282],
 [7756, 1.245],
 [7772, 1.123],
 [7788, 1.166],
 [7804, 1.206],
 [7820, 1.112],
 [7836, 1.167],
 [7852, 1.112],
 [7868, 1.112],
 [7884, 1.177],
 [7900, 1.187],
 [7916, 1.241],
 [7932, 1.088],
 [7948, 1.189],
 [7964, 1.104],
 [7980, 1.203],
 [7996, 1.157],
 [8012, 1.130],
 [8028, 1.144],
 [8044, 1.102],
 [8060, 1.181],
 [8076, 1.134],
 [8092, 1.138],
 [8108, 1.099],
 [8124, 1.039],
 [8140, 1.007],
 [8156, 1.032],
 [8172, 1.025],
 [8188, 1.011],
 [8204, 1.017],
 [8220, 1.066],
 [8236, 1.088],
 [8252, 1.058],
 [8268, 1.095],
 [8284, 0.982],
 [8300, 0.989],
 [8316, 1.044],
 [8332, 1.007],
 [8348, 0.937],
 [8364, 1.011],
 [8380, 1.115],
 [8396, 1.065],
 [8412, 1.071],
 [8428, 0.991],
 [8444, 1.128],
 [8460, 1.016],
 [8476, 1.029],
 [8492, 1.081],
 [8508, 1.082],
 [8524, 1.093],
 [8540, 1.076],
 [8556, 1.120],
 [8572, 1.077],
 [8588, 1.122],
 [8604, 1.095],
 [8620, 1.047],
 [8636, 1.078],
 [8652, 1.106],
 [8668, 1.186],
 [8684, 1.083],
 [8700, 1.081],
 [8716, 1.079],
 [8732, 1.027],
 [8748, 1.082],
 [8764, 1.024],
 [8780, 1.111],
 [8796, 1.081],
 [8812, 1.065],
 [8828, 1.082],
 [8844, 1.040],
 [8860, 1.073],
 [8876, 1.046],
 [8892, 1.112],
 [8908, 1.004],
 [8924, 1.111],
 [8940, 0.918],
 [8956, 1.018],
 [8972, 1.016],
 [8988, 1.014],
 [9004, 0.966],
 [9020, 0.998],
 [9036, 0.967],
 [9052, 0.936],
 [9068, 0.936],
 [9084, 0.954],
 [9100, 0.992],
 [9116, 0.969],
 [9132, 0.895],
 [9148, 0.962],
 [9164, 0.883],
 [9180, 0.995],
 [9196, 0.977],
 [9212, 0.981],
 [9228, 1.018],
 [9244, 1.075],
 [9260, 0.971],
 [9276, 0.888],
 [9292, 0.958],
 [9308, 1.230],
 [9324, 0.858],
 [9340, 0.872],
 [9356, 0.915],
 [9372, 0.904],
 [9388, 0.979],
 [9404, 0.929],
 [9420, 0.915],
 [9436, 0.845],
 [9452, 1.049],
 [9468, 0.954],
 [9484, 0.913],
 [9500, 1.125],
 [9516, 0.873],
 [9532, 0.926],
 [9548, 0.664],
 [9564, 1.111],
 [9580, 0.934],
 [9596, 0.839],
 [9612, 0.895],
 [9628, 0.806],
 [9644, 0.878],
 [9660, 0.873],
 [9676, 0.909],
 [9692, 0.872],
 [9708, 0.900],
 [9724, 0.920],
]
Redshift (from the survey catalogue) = 1.702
